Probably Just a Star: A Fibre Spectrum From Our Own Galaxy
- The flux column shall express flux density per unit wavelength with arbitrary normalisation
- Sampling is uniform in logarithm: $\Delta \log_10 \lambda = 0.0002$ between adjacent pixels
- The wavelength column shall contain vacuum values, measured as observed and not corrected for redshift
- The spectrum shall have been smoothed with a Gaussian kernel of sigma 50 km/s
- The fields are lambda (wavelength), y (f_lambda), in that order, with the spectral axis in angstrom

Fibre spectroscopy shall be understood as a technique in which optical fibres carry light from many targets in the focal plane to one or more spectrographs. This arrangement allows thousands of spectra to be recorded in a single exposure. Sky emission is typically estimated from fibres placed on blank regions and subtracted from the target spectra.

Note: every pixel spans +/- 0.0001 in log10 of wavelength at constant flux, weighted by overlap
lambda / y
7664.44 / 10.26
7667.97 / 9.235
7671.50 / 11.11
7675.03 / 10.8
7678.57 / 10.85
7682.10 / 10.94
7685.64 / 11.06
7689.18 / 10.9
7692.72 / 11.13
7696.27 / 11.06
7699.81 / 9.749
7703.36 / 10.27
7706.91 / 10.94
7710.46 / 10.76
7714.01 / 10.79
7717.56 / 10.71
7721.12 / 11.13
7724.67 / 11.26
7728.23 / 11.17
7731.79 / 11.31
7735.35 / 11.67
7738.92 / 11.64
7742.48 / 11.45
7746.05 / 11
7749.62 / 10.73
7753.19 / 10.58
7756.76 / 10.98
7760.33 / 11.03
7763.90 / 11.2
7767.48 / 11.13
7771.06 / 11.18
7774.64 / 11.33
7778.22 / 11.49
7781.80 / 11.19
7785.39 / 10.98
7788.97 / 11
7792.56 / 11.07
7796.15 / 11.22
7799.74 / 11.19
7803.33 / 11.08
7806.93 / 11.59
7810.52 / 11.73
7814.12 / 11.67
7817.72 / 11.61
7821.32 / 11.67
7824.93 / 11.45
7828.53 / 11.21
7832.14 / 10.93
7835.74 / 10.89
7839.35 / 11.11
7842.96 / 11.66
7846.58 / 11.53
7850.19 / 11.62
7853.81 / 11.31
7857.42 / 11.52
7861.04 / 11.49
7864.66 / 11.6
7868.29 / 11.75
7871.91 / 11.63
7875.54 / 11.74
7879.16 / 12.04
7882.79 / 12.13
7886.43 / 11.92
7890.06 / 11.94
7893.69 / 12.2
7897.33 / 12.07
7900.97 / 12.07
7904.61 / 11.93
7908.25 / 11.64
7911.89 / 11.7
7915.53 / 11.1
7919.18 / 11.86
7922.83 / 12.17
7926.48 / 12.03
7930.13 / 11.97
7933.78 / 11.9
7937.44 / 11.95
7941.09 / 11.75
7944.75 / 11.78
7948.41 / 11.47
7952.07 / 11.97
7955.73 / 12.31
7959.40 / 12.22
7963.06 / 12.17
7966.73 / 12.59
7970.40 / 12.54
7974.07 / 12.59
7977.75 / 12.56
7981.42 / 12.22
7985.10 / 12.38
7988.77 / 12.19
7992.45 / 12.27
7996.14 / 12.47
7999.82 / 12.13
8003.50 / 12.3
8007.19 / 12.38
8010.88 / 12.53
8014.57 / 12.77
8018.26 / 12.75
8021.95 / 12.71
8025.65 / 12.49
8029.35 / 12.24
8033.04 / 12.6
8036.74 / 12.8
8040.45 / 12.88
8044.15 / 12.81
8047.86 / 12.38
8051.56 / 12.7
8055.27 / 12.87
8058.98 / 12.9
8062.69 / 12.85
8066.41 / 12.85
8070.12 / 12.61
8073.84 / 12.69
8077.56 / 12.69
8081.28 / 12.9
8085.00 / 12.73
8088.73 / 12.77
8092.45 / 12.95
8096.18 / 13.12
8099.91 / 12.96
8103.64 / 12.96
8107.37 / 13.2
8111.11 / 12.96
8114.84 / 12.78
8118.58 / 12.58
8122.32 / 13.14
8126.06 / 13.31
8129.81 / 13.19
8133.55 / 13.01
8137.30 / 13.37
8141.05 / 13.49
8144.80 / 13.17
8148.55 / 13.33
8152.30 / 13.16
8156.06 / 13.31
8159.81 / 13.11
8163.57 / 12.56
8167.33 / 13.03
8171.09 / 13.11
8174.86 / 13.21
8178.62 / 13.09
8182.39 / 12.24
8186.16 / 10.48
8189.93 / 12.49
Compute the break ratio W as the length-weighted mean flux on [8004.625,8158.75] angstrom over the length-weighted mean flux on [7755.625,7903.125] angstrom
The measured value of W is 1.12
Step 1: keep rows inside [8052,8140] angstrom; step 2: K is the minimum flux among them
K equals 12.58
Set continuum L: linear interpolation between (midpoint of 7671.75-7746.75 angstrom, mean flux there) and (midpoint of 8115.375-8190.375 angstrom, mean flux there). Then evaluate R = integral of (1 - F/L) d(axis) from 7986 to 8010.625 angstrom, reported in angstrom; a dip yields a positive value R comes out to -0.12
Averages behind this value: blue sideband 11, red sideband 12.9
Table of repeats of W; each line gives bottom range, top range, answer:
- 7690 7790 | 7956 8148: 1.15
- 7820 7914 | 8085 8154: 1.12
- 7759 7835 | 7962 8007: 1.10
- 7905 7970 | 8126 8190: 1.08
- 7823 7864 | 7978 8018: 1.09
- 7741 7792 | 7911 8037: 1.10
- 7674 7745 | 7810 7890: 1.05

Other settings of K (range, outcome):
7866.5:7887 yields 11.63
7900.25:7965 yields 11.1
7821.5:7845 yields 10.89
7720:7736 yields 11.13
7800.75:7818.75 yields 11.08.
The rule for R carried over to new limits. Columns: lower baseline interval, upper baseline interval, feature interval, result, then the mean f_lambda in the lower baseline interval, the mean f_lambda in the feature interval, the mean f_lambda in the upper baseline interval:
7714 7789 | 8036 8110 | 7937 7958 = 0.52 angstrom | 11.1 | 11.9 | 12.8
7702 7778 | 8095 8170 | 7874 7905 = -0.44 angstrom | 11.1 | 12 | 13.1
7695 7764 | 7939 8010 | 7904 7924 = 0.35 angstrom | 11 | 11.7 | 12.2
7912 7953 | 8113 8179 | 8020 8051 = -0.46 angstrom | 11.8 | 12.6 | 13.1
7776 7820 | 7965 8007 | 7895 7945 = 0.64 angstrom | 11.3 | 11.9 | 12.4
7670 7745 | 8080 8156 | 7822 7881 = 1.22 angstrom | 11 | 11.5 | 13.1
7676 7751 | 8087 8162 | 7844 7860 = 0.26 angstrom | 11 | 11.5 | 13.1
